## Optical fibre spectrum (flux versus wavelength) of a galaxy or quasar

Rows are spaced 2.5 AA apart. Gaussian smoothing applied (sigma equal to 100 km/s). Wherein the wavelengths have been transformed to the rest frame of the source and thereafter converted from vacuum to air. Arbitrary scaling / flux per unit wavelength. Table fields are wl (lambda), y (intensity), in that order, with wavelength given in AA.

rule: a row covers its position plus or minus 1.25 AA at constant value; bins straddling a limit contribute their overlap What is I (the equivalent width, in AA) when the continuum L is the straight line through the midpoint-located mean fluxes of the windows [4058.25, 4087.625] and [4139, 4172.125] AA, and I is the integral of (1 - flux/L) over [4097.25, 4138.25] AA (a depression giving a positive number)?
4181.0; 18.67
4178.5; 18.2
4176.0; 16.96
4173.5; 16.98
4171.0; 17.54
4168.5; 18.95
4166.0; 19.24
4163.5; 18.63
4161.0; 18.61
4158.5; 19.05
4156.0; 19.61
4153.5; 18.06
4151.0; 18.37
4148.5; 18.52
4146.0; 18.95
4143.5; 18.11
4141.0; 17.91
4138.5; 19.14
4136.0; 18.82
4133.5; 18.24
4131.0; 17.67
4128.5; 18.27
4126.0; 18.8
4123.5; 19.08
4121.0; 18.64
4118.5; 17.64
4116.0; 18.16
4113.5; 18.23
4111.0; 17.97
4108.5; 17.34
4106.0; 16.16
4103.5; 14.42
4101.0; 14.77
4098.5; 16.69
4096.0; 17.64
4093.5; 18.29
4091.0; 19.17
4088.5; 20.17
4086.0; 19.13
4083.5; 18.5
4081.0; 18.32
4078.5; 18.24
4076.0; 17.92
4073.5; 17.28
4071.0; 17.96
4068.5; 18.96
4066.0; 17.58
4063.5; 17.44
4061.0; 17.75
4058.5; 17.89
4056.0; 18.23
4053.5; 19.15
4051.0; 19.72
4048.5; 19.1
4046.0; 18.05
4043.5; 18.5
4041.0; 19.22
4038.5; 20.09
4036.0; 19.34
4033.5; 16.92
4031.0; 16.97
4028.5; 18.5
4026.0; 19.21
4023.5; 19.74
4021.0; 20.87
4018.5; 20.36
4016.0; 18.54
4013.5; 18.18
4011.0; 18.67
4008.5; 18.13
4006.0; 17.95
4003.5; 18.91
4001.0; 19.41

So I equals 1.8 AA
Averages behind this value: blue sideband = 18.1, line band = 17.6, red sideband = 18.6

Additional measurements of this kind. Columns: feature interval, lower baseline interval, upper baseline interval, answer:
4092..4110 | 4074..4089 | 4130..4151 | 1.93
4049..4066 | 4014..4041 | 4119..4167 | 0.53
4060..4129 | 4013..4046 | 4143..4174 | 3.22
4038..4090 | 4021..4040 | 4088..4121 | -0.93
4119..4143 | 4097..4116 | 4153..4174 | -1.37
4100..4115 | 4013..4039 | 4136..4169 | 1.80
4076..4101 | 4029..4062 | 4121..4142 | 0.37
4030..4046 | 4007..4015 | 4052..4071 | -0.23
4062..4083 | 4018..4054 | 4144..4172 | 1.04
